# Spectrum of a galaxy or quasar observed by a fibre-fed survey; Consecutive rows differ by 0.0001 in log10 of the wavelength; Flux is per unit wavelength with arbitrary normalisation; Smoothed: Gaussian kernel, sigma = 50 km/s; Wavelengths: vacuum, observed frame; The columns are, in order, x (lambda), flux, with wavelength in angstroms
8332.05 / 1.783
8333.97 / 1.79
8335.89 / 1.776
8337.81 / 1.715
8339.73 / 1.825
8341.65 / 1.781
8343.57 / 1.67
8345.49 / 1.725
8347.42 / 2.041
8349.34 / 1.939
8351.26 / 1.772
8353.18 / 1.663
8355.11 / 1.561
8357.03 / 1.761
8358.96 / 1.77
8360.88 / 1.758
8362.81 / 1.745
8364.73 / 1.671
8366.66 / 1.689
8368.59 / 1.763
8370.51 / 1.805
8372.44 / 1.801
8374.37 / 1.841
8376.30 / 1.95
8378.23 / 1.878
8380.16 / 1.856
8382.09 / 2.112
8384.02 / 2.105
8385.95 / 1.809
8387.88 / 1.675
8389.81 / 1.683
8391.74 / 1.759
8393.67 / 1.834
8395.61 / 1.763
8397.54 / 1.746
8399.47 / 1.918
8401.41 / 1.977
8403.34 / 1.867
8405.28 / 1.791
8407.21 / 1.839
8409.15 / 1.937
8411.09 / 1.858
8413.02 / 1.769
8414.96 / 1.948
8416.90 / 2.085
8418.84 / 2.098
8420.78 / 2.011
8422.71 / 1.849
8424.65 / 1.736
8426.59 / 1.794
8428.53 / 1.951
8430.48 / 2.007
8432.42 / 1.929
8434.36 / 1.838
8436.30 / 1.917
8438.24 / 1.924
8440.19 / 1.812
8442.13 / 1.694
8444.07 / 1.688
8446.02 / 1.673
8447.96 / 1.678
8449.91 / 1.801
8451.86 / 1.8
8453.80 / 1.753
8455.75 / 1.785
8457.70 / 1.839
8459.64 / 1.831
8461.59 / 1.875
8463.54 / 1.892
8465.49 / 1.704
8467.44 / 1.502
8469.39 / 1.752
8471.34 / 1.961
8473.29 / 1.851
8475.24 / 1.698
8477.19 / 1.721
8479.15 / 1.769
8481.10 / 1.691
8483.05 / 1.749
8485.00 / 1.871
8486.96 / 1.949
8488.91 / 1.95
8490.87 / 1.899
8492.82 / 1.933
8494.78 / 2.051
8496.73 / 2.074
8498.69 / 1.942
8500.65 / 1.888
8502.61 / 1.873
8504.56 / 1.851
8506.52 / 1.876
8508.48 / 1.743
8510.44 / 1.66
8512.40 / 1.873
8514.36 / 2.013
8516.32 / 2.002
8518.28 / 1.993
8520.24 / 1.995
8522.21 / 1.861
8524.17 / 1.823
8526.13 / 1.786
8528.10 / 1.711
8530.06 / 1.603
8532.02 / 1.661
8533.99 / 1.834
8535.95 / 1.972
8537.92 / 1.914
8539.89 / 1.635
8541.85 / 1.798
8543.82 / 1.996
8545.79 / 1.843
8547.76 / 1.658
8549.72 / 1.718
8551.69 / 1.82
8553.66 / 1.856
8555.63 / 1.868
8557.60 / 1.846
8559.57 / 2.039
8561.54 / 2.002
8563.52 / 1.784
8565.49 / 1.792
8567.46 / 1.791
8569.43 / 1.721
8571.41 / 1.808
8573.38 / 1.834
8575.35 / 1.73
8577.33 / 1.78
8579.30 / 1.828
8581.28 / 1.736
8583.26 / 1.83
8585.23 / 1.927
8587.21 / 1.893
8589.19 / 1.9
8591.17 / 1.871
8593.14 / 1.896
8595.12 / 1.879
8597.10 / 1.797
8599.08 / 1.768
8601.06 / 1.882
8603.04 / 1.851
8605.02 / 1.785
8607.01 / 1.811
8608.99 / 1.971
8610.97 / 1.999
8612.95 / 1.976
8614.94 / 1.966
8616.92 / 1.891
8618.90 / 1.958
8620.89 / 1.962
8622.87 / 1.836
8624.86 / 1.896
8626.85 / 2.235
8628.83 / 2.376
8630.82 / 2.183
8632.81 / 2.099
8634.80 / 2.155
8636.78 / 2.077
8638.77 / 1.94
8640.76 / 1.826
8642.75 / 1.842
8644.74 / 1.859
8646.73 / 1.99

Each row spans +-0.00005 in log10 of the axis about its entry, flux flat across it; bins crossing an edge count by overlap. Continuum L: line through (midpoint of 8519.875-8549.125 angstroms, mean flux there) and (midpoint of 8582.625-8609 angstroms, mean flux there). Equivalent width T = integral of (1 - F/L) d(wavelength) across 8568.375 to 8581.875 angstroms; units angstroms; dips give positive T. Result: 0.45 angstroms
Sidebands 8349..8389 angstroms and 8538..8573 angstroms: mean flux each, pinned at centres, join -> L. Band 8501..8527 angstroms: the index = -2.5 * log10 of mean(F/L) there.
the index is -0.03 mag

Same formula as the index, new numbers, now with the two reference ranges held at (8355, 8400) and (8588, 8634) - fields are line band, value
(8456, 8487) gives 0.05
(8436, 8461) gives 0.04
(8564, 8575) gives 0.08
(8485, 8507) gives -0.03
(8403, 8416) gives -0.02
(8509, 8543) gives 0.04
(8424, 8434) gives -0.03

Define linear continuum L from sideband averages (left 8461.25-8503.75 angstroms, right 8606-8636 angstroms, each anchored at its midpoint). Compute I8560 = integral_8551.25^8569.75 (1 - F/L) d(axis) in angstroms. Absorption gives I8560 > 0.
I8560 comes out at 0.8 angstroms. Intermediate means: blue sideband 1.85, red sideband 2.02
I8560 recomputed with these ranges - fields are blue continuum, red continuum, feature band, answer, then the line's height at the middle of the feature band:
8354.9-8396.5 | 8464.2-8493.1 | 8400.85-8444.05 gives -2.1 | 1.8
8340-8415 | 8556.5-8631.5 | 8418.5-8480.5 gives 0.9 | 1.84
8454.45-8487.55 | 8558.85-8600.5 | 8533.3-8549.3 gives -0.1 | 1.82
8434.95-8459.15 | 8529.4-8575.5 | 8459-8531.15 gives -1.8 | 1.8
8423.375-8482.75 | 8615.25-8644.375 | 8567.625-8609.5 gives 2.8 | 1.96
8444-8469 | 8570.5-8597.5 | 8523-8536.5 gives 0.3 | 1.8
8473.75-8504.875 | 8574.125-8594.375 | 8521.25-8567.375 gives 0.9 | 1.85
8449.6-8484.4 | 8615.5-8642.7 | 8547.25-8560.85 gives 0.5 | 1.91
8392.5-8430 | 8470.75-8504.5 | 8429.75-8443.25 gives 0.1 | 1.88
